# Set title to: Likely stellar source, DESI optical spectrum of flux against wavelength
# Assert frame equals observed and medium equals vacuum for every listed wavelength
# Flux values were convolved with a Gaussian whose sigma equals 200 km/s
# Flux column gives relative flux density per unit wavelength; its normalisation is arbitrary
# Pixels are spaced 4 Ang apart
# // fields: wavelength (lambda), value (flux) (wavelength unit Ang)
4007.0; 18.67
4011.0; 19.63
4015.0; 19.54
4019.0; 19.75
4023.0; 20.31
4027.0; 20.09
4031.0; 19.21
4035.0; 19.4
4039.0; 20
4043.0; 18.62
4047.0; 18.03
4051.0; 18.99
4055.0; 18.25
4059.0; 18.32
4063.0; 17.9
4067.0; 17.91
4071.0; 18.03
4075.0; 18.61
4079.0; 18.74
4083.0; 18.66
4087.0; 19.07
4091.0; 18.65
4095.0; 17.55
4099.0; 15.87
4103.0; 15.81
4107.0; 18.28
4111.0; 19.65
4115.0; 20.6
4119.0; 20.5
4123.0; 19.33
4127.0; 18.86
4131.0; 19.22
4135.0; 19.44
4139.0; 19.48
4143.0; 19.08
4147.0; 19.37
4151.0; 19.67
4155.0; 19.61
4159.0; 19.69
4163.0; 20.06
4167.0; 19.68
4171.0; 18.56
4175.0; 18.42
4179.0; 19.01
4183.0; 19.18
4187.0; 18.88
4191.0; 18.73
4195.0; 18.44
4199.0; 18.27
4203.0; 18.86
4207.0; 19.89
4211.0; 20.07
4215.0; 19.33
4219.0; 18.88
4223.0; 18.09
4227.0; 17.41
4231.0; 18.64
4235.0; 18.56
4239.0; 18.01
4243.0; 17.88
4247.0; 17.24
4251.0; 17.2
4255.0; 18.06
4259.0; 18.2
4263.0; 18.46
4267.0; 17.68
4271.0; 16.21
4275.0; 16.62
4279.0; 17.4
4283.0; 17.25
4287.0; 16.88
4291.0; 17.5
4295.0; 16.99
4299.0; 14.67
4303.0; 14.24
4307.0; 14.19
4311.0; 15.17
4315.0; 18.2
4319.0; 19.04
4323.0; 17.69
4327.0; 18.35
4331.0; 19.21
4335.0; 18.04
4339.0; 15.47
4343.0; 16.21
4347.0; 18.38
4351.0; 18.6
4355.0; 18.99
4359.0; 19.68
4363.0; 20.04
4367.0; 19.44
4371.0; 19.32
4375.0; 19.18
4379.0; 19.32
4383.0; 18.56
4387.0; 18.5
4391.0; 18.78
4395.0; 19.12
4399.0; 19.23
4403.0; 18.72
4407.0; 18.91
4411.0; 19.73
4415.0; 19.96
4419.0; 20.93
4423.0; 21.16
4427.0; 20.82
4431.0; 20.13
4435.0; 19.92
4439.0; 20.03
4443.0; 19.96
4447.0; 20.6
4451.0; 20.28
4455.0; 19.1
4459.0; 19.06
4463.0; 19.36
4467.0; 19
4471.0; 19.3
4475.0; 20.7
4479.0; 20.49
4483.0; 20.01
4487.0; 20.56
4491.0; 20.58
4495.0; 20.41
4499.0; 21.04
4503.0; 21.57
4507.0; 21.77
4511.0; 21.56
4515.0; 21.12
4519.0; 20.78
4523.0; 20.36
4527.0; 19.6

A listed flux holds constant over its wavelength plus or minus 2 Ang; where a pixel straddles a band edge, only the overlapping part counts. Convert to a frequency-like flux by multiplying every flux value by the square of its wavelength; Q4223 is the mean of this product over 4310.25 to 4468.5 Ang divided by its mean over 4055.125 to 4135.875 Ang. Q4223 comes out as 1.2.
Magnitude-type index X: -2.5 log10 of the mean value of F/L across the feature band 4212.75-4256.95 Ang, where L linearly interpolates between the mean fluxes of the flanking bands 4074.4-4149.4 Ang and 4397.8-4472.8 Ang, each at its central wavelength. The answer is 0.061 mag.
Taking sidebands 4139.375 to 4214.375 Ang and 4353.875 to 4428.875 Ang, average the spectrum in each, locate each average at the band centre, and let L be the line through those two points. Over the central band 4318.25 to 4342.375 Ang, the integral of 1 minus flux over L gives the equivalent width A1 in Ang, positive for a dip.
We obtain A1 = 1.99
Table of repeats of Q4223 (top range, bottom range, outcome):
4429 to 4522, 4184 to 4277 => 1.25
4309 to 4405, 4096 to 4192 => 1.07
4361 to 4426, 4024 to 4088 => 1.22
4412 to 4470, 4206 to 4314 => 1.25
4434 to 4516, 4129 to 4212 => 1.22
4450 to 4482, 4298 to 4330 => 1.27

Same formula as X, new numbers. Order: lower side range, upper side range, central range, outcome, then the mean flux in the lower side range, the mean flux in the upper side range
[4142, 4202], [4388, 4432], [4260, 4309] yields 0.17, 19.1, 19.7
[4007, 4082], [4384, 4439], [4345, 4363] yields 0.03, 19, 19.7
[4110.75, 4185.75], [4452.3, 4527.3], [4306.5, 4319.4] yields 0.19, 19.4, 20.4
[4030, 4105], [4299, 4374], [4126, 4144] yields -0.06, 18.3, 17.7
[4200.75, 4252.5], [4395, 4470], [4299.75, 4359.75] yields 0.11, 18.5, 19.8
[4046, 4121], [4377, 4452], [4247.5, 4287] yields 0.10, 18.4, 19.7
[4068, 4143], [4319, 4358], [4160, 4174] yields -0.05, 18.7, 18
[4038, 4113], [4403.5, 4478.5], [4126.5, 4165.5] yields -0.05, 18.2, 19.9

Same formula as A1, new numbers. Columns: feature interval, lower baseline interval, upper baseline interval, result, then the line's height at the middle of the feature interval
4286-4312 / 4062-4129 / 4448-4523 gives 5.1 Ang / 19.5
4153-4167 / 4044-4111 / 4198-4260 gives -1.1 Ang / 18.3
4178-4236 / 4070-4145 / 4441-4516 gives 1.0 Ang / 19.1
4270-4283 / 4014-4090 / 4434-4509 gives 1.8 Ang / 19.6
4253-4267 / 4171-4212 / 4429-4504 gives 0.8 Ang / 19.2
